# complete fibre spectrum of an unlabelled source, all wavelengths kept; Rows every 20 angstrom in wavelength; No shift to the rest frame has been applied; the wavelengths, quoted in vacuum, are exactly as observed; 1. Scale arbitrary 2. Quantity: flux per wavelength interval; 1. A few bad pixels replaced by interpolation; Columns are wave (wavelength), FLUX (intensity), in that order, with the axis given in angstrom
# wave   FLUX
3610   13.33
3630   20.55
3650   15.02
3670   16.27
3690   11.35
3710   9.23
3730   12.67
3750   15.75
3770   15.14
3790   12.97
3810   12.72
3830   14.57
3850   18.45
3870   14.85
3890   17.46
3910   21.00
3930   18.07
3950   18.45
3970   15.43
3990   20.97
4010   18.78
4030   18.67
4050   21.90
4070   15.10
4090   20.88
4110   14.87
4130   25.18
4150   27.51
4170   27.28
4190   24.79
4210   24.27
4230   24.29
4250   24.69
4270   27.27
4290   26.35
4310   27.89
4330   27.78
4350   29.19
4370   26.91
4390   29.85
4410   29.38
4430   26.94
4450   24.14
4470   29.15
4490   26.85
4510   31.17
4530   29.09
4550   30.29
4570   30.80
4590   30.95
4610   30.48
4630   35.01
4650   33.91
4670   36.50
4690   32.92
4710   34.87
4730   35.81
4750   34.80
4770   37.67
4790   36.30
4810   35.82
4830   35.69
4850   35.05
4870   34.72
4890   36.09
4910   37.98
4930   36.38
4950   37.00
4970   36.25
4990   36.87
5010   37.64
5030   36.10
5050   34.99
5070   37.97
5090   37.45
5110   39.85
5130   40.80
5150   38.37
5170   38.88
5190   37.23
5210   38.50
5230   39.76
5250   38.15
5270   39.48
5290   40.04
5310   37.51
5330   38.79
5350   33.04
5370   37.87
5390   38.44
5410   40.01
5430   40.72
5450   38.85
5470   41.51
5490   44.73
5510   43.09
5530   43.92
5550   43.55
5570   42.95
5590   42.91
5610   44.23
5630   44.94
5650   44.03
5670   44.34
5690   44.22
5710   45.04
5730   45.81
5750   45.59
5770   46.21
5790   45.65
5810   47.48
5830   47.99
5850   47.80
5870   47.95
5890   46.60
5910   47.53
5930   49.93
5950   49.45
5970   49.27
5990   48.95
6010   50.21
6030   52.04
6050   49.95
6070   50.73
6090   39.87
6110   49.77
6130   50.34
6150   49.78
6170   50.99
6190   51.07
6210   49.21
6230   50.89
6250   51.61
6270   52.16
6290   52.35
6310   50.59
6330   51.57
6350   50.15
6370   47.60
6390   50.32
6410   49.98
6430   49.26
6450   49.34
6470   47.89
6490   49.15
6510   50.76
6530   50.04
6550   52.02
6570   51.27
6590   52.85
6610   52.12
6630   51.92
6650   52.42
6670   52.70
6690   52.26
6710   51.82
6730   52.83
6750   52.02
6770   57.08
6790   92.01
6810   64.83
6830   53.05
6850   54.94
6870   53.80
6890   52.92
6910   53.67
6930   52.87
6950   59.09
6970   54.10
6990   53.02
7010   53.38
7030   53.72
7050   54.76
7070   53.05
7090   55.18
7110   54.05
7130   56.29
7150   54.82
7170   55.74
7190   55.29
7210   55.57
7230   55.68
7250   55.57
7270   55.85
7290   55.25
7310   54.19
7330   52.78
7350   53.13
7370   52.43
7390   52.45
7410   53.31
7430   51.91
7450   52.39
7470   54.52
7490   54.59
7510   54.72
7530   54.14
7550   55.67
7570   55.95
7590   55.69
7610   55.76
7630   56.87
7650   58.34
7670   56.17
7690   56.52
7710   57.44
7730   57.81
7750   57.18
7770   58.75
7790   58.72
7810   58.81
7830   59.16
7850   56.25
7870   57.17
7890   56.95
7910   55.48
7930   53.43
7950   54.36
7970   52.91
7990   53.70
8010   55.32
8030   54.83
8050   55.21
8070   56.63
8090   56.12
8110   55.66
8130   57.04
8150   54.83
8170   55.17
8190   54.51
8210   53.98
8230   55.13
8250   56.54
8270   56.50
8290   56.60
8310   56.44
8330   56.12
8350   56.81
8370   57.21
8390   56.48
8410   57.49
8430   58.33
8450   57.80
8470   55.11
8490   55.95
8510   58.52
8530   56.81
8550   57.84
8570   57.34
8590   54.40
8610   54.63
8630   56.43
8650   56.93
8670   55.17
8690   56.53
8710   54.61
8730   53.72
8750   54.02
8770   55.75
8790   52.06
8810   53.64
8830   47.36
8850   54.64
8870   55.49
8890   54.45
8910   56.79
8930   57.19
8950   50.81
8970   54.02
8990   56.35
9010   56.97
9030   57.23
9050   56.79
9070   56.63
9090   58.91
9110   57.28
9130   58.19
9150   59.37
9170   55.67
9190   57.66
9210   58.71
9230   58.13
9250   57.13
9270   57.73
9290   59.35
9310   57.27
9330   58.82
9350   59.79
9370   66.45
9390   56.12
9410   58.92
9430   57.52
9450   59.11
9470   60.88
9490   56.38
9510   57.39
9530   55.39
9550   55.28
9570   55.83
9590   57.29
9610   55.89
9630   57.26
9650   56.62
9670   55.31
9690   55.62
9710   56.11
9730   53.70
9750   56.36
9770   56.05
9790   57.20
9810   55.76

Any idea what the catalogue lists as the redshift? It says 0.034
